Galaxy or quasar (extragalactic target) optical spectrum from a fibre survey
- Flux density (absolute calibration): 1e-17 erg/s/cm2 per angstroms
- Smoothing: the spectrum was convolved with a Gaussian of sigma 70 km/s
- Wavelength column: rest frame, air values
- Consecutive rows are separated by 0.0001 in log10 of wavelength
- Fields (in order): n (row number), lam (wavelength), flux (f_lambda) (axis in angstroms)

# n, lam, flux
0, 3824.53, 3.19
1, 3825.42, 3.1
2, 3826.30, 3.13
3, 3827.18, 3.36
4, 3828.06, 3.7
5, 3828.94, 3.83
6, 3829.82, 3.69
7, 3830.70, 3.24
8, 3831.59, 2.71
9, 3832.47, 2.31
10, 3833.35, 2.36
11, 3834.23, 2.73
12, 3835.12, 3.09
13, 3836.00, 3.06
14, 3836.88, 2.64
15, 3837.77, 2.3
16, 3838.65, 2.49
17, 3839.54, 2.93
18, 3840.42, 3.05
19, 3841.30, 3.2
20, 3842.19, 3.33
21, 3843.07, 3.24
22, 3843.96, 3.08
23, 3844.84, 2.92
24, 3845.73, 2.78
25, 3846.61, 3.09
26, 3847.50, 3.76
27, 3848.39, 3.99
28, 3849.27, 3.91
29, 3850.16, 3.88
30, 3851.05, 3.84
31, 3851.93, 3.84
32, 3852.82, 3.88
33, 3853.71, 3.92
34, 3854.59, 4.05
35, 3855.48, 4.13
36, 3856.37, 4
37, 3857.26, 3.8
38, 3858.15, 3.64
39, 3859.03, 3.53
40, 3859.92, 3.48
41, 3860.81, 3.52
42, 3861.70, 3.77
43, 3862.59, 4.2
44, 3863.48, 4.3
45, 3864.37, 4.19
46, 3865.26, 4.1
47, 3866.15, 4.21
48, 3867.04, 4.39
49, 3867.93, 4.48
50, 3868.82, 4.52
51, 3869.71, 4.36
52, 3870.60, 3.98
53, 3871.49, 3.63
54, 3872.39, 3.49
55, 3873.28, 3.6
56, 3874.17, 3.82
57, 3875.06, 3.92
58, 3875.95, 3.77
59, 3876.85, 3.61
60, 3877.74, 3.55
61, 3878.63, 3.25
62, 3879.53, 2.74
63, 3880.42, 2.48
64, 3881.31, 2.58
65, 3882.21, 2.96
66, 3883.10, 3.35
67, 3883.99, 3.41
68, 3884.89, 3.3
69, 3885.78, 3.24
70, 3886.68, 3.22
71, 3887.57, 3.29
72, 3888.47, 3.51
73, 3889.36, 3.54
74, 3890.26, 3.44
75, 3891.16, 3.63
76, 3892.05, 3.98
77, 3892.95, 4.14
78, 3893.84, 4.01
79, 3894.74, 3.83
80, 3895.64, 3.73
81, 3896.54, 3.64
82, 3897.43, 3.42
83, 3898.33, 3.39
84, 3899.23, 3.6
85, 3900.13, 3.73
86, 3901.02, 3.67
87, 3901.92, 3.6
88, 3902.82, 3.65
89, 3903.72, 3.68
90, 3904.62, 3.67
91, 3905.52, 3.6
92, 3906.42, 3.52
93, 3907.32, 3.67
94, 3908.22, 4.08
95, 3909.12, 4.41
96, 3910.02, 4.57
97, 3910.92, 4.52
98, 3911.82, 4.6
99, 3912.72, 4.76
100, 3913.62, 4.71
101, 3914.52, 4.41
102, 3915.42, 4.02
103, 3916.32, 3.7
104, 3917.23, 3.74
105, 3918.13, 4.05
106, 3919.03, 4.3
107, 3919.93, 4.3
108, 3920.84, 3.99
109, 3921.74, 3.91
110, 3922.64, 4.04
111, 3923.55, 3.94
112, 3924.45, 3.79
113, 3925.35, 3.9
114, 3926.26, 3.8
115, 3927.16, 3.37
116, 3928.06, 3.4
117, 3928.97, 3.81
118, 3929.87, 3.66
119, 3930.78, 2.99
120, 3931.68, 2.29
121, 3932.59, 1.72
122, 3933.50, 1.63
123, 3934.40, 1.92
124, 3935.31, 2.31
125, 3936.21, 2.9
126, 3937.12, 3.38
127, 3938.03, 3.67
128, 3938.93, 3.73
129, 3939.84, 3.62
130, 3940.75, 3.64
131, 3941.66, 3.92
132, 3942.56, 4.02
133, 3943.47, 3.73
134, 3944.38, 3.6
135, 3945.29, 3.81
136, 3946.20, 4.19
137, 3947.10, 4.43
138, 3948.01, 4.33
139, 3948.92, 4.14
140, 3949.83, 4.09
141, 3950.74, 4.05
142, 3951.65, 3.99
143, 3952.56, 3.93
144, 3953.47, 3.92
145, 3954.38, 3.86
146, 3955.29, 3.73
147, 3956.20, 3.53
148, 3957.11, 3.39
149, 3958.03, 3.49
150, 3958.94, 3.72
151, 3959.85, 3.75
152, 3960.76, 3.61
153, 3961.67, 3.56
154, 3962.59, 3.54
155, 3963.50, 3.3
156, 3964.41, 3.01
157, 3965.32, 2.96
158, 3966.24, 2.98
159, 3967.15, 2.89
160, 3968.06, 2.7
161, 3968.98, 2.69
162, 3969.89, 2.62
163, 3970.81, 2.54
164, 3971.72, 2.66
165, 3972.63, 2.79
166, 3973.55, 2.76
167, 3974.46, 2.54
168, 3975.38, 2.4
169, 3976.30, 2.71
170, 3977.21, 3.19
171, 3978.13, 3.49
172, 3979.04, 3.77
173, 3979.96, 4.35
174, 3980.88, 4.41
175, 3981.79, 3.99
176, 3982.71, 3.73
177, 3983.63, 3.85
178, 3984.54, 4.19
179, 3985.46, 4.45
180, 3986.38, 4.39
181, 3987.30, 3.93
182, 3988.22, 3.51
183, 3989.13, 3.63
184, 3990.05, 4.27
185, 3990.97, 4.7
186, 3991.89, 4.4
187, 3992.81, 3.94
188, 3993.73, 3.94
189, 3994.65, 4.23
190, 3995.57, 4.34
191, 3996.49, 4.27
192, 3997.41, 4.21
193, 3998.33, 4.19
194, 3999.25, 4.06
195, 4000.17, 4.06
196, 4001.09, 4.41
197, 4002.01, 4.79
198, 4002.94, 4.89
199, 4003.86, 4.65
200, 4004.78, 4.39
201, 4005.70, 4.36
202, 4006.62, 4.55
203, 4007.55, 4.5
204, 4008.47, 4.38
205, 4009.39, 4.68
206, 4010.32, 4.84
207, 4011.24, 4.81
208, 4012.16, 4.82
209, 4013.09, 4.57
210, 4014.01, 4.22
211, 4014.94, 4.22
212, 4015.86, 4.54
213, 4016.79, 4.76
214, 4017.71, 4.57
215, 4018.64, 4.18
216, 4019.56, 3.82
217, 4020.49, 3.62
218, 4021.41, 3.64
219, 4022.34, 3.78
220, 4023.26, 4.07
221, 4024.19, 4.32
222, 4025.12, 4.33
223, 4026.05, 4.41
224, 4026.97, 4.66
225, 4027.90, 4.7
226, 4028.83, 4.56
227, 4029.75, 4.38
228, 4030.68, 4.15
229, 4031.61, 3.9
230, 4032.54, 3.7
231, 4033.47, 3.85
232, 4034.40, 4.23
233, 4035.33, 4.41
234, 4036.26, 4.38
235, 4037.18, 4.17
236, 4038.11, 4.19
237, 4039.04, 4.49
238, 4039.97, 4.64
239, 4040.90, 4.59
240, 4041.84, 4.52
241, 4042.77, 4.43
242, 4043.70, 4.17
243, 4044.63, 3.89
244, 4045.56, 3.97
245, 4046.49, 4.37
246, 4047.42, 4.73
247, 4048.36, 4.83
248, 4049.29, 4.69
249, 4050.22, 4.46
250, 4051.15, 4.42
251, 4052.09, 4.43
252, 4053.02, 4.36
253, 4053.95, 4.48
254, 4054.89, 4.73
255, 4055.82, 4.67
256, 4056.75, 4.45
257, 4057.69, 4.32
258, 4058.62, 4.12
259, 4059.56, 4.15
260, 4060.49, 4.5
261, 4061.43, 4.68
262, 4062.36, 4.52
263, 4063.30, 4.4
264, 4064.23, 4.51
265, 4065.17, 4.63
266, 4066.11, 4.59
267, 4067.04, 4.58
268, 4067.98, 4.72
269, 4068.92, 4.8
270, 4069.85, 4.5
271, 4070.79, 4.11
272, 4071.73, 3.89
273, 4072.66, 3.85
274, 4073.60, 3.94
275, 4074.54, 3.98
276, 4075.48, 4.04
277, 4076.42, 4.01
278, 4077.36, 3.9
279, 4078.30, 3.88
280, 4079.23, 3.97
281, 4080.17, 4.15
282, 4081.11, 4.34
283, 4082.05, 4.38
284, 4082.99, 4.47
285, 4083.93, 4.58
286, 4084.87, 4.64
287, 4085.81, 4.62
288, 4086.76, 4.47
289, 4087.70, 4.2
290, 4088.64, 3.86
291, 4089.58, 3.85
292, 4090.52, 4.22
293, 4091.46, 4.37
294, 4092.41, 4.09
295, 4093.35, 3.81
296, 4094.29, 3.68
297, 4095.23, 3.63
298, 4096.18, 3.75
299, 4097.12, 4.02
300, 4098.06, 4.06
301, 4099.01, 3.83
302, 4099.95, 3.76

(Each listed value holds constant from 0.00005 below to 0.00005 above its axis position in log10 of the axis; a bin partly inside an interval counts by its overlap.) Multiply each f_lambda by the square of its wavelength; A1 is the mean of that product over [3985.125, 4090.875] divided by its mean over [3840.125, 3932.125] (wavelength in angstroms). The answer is 1.3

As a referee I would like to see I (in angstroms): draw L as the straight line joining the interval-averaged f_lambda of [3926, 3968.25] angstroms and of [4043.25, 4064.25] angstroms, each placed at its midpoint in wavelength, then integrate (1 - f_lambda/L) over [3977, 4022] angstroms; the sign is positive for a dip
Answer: -3.57 angstroms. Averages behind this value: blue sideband 3.45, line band 4.24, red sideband 4.43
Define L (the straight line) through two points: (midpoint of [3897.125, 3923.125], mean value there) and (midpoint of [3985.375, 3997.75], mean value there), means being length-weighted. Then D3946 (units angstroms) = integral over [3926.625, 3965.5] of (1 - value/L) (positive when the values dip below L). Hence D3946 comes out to 5.5 angstroms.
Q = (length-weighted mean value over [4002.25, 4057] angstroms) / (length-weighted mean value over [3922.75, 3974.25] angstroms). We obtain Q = 1.29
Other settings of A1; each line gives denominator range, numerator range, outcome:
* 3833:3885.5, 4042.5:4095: 1.36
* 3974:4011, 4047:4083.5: 1.10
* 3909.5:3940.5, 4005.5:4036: 1.25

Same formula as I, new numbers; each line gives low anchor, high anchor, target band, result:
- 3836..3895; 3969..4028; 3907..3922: -2.0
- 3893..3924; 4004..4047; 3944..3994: 6.5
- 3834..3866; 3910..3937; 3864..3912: -1.9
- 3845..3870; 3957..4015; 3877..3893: 2.4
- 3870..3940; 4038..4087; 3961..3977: 4.2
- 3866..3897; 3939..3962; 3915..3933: 0.5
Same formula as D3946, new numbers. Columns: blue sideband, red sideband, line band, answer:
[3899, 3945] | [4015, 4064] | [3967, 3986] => 3.34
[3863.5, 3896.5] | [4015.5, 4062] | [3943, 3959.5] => 0.30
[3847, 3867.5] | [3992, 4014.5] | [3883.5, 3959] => 8.09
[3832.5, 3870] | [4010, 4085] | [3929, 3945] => 3.16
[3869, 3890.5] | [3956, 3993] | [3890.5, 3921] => -4.48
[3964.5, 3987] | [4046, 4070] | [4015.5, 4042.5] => -1.13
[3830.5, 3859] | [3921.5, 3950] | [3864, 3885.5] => -1.89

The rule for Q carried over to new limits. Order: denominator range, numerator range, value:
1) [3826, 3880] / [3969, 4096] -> 1.18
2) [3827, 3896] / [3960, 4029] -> 1.12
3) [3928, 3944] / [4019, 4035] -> 1.32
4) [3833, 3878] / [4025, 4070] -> 1.23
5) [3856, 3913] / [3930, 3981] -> 0.89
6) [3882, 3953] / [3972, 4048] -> 1.13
